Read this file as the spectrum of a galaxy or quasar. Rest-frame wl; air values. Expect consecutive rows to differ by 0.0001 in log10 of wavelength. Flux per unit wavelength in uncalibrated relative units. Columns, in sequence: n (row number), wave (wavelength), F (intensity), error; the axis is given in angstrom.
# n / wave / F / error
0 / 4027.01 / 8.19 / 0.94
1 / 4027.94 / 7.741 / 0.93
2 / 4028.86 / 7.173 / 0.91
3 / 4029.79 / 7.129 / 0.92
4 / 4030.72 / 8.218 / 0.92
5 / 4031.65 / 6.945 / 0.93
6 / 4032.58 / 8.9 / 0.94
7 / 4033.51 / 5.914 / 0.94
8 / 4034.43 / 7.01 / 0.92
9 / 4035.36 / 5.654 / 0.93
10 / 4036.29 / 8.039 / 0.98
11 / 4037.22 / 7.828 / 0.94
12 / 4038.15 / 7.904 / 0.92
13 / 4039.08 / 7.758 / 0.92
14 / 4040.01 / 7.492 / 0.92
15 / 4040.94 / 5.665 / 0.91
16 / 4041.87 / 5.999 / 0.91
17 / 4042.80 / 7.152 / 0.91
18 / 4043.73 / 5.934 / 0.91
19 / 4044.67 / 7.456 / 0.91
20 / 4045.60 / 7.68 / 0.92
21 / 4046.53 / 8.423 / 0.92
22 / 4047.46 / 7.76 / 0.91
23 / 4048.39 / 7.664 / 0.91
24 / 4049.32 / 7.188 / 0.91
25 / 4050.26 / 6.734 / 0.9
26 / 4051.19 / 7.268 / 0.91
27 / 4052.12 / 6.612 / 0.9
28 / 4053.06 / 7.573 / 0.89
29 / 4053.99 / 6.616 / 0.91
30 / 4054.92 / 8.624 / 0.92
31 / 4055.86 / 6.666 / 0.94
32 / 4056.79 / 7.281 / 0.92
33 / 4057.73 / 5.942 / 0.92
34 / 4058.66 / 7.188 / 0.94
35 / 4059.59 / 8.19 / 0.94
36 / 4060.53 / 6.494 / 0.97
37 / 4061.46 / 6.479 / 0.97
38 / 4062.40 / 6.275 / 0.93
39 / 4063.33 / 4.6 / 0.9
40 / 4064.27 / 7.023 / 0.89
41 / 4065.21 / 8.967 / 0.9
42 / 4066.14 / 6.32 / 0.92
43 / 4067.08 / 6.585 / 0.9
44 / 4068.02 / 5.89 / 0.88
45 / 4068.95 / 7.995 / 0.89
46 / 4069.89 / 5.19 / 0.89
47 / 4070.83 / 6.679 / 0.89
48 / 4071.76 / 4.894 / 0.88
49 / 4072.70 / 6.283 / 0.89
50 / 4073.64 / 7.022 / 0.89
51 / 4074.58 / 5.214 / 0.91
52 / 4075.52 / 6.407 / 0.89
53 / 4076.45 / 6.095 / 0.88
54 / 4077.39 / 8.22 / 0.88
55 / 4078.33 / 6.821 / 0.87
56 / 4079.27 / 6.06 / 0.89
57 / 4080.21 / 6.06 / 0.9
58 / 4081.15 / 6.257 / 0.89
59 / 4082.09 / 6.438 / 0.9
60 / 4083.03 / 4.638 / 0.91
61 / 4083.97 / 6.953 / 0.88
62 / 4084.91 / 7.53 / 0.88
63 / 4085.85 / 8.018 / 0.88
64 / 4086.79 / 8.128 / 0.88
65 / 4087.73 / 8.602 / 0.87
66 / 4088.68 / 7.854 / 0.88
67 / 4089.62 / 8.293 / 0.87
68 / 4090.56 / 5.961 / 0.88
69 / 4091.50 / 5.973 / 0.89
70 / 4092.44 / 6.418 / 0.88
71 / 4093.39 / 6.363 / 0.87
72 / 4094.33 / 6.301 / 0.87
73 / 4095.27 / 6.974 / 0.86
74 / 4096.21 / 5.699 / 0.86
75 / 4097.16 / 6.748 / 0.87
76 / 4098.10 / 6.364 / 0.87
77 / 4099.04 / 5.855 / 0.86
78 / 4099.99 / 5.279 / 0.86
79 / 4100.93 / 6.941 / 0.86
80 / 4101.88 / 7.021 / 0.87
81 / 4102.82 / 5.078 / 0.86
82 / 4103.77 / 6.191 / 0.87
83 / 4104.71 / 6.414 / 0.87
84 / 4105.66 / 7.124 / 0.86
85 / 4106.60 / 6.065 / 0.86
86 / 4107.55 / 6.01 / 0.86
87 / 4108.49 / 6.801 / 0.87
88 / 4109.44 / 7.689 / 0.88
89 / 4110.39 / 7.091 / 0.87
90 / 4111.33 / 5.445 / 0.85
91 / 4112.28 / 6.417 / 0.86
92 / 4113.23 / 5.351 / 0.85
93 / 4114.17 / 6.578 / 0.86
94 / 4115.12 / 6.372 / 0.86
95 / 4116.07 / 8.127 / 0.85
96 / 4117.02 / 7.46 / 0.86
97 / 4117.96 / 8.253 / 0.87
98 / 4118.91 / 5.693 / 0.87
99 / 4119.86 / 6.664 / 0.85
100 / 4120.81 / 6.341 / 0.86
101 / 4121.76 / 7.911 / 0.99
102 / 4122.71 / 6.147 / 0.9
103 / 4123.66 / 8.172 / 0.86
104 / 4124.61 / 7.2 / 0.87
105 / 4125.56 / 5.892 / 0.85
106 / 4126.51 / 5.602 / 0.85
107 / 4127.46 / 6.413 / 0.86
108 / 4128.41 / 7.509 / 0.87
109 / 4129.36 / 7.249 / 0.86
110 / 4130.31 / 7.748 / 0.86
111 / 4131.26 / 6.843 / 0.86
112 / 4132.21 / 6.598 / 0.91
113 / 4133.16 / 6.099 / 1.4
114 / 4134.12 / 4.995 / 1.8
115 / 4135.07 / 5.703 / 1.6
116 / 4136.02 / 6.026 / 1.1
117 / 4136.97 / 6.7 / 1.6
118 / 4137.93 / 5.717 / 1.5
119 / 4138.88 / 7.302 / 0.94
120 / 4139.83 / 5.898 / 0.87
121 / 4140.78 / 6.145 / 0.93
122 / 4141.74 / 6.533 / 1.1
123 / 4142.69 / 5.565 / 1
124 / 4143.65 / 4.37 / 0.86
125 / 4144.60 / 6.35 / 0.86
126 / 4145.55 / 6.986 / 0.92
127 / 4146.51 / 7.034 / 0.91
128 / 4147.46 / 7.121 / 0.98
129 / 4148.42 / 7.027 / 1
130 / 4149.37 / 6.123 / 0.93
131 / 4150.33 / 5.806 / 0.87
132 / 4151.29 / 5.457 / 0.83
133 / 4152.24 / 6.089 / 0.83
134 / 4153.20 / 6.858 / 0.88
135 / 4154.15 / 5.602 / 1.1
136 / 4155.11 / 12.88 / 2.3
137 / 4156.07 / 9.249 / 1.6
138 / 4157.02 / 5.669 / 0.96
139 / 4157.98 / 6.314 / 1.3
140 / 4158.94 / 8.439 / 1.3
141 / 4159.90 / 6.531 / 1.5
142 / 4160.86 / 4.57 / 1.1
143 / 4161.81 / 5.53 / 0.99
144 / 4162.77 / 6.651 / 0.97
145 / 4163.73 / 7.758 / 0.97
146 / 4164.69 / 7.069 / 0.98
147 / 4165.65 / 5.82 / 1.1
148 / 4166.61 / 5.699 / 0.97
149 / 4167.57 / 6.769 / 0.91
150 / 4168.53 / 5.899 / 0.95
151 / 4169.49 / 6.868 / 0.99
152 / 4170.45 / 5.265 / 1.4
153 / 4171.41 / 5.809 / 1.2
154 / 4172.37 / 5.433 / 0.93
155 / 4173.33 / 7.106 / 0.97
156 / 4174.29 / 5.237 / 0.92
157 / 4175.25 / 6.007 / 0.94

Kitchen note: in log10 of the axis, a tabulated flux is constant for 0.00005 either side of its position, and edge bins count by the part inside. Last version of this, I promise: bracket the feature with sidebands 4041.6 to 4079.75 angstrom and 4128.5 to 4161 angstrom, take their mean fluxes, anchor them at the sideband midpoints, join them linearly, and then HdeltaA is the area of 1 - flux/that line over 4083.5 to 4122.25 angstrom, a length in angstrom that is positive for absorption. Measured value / -0.1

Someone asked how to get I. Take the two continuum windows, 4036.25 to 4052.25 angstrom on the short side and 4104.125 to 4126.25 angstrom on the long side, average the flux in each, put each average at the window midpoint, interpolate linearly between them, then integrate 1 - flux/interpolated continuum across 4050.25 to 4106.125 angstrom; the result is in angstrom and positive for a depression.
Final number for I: 2.7 angstrom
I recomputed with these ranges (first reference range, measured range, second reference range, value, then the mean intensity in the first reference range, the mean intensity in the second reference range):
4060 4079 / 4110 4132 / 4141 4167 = -0.8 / 6.47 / 6.63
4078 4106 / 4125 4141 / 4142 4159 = 0.8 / 6.61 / 6.79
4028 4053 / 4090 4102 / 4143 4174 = 1.1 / 7.23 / 6.55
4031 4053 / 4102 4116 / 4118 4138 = 0.7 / 7.19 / 6.58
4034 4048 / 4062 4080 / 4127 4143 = 1.3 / 7.19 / 6.42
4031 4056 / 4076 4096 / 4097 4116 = -0.6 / 7.22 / 6.37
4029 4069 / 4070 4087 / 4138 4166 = 1.1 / 7.08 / 6.64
